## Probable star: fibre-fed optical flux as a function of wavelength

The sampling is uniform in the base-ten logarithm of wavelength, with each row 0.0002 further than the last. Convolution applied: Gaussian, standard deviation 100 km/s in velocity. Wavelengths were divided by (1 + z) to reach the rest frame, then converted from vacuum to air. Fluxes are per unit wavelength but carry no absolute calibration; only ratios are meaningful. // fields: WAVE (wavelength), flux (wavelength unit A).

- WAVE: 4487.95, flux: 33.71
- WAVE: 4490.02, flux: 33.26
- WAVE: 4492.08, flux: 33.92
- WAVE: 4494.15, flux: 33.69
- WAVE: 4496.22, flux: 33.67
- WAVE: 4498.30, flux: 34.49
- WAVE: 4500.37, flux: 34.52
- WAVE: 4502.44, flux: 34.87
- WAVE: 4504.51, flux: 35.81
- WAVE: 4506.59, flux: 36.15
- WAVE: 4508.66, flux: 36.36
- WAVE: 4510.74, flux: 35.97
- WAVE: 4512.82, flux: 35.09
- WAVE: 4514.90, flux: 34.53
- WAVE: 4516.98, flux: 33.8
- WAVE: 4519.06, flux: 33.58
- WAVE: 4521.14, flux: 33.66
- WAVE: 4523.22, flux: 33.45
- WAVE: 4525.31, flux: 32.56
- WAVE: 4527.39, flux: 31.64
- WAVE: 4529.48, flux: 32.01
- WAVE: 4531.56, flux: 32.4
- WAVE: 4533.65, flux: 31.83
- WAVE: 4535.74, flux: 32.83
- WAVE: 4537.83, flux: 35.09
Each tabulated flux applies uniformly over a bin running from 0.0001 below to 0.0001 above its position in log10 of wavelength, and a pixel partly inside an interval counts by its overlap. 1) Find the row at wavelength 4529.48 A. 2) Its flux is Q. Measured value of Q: 32.01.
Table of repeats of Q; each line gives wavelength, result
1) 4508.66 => 36.36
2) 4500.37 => 34.52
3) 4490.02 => 33.26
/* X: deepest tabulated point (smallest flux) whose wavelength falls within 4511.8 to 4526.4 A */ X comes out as 32.56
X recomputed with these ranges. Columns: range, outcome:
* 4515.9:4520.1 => 33.58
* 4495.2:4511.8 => 33.67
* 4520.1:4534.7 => 31.64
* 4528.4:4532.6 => 32.01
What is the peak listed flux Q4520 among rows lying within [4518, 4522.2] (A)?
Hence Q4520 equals 33.66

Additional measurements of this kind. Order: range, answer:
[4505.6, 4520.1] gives 36.36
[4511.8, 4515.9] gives 35.09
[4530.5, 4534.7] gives 32.4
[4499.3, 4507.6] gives 36.15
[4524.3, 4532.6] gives 32.56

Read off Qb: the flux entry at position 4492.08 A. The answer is 33.92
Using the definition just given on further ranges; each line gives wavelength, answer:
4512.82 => 35.09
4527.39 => 31.64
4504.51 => 35.81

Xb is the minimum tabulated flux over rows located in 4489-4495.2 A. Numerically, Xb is 33.26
